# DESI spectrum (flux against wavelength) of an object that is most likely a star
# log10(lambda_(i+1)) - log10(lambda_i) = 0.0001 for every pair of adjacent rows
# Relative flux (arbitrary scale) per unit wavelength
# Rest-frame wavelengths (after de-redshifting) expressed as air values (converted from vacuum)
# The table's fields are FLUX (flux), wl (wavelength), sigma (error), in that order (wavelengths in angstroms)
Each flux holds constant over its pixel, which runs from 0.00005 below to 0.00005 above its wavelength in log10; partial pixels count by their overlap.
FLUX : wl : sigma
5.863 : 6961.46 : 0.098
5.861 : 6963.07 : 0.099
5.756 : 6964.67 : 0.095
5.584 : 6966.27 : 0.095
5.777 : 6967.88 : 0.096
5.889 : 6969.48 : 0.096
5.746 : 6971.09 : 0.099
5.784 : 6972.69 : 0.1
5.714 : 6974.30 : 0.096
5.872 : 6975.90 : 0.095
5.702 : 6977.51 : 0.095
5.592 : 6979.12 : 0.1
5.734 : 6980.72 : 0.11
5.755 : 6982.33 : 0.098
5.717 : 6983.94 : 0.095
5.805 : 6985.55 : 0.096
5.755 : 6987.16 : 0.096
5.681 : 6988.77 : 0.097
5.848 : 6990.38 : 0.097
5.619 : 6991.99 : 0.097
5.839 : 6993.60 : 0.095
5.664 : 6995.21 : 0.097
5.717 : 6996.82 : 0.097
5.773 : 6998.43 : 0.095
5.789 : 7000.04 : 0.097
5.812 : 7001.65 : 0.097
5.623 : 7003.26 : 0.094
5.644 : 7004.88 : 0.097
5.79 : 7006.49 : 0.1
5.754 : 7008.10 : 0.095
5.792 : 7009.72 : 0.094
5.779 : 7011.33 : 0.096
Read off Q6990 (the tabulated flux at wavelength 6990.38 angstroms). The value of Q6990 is 5.848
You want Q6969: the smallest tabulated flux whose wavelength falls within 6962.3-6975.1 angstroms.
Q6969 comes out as 5.584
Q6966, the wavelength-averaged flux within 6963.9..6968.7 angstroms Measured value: 5.71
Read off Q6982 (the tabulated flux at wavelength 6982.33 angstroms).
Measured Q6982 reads 5.755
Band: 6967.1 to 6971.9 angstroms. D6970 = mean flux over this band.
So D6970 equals 5.81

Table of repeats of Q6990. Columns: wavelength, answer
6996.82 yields 5.717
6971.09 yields 5.746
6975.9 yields 5.872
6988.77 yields 5.681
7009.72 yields 5.792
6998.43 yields 5.773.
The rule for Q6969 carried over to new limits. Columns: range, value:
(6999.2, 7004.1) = 5.623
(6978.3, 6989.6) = 5.592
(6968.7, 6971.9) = 5.746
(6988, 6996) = 5.619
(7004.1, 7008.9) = 5.644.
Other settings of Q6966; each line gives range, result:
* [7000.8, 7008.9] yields 5.73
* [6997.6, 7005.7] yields 5.73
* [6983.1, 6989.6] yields 5.73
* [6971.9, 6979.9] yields 5.73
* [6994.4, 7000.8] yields 5.74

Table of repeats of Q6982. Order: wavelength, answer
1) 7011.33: 5.779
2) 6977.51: 5.702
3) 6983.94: 5.717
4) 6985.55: 5.805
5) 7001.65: 5.812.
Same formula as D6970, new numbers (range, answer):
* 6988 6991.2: 5.76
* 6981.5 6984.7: 5.73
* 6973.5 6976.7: 5.8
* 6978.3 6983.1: 5.7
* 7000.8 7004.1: 5.71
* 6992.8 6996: 5.75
